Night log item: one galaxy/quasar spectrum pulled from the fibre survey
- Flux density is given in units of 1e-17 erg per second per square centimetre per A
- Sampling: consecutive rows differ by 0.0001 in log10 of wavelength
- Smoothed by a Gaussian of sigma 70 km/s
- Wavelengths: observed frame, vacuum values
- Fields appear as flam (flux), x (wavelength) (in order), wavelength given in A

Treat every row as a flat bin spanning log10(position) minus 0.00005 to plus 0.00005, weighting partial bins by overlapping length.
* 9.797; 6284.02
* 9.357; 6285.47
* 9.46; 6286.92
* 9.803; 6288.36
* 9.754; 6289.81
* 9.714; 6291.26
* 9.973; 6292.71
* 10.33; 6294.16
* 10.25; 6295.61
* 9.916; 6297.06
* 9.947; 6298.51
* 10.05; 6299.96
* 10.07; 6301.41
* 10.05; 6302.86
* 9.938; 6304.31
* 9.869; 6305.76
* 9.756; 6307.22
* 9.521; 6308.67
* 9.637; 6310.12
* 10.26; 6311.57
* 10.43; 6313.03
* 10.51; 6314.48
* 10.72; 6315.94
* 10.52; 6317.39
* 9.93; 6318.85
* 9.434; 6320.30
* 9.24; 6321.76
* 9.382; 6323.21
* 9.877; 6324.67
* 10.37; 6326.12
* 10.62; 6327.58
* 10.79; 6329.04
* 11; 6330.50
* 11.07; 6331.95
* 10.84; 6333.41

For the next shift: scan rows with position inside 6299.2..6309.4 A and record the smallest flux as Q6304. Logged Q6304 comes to 9.521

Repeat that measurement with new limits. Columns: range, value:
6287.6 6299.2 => 9.714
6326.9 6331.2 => 10.62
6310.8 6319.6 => 9.93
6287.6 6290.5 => 9.754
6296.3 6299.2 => 9.916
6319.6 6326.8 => 9.24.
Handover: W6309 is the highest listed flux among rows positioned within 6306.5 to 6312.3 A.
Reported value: 10.26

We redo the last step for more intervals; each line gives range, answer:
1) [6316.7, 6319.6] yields 10.52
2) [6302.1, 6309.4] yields 10.05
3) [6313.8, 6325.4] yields 10.72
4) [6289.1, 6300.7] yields 10.33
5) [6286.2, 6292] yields 9.803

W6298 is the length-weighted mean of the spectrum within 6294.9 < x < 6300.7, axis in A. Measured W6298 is 10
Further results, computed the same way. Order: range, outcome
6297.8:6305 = 10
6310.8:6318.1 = 10.5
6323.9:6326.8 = 10.1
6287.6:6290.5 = 9.79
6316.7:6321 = 9.96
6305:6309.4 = 9.72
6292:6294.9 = 10.1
